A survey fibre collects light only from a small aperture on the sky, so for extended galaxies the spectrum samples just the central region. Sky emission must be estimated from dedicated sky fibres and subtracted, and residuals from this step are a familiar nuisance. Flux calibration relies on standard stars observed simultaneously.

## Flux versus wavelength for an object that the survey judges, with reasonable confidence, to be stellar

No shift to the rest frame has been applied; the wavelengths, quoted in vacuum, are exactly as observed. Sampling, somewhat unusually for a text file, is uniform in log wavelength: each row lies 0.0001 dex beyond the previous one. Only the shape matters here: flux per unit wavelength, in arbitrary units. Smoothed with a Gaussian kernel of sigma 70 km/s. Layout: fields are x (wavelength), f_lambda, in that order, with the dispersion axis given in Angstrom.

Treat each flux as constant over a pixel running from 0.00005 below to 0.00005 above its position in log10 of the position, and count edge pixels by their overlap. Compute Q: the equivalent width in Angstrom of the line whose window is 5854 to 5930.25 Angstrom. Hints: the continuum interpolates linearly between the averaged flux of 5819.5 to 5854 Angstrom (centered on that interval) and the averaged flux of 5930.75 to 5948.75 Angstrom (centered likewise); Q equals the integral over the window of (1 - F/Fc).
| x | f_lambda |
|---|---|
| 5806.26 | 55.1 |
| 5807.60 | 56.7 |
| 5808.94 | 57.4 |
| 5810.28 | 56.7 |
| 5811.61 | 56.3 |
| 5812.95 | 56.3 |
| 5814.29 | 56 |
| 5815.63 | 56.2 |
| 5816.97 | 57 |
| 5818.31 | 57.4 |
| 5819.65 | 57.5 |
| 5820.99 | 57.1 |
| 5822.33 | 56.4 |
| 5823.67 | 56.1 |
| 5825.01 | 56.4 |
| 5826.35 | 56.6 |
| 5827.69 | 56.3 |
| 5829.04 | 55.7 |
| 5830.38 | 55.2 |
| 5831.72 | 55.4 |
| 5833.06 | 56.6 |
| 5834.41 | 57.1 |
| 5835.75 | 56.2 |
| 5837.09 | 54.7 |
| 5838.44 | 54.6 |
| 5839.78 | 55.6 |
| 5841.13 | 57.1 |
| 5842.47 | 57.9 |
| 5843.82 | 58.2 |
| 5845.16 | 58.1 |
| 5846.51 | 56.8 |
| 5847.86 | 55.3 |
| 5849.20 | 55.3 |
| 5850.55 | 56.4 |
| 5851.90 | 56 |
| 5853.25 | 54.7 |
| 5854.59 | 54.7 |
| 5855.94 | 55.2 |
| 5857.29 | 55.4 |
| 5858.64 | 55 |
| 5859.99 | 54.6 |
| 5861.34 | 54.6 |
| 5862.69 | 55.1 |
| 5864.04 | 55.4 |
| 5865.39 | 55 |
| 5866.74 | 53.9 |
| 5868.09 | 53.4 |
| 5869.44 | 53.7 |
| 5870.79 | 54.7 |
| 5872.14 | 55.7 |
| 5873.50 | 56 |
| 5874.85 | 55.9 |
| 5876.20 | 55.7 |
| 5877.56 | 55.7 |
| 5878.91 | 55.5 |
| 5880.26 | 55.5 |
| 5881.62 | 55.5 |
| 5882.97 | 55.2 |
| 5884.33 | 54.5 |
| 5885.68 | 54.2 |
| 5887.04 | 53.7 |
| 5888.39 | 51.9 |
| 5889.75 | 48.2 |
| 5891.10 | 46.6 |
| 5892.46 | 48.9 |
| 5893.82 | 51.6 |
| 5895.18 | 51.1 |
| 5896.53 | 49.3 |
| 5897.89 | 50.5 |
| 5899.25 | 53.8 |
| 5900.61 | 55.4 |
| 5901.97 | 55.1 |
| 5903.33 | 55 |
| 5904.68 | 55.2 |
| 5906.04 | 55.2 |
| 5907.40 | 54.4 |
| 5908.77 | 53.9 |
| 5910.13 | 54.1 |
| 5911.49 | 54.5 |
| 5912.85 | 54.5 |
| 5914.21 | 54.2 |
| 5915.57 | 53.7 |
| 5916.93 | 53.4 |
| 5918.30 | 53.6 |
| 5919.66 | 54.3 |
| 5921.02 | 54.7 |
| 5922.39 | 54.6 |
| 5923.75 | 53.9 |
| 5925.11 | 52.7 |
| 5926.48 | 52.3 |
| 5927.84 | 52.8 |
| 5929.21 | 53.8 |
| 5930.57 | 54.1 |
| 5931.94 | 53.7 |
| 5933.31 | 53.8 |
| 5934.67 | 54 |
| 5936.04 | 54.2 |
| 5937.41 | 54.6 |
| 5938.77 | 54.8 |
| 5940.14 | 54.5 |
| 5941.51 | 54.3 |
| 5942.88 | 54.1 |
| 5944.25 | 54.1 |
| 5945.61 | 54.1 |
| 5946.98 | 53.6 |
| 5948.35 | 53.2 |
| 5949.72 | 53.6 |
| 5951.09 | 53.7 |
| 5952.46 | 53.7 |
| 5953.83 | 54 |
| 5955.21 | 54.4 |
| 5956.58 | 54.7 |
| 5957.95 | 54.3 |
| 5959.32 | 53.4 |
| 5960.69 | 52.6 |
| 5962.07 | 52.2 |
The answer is 1.7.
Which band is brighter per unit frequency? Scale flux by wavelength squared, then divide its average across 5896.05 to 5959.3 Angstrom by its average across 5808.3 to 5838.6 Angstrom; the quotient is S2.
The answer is 0.99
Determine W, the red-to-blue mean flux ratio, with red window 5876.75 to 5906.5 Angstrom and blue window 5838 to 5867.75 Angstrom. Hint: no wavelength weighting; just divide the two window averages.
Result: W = 1.0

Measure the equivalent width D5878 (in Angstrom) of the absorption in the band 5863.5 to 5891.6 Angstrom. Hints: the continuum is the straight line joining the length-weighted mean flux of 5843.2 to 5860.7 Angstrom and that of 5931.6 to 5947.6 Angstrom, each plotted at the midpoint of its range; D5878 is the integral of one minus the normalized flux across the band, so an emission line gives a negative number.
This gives 0.6 Angstrom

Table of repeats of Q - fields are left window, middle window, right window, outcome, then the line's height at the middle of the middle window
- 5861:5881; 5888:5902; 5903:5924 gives 0.95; 54.7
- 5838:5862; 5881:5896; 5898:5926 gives 0.80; 54.8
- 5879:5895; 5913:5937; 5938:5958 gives -0.15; 53.4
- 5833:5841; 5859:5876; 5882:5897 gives -0.50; 53.3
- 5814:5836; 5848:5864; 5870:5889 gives 0.12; 55.6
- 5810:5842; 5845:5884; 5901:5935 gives 0.07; 55.4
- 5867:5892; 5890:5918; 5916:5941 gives 0.49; 53.9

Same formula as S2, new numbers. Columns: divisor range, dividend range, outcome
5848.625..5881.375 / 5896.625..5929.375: 0.99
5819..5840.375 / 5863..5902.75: 0.97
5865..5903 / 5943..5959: 1.03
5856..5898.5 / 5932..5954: 1.03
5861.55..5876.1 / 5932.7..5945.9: 1.01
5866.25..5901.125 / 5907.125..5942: 1.03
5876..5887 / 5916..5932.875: 0.99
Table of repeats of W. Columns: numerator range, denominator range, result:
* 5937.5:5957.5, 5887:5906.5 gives 1.04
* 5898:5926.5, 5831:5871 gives 0.97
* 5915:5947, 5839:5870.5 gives 0.97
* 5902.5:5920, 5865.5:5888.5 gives 0.99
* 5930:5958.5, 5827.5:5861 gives 0.97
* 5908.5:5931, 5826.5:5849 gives 0.96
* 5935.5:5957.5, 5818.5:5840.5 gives 0.96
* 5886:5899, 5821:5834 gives 0.90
